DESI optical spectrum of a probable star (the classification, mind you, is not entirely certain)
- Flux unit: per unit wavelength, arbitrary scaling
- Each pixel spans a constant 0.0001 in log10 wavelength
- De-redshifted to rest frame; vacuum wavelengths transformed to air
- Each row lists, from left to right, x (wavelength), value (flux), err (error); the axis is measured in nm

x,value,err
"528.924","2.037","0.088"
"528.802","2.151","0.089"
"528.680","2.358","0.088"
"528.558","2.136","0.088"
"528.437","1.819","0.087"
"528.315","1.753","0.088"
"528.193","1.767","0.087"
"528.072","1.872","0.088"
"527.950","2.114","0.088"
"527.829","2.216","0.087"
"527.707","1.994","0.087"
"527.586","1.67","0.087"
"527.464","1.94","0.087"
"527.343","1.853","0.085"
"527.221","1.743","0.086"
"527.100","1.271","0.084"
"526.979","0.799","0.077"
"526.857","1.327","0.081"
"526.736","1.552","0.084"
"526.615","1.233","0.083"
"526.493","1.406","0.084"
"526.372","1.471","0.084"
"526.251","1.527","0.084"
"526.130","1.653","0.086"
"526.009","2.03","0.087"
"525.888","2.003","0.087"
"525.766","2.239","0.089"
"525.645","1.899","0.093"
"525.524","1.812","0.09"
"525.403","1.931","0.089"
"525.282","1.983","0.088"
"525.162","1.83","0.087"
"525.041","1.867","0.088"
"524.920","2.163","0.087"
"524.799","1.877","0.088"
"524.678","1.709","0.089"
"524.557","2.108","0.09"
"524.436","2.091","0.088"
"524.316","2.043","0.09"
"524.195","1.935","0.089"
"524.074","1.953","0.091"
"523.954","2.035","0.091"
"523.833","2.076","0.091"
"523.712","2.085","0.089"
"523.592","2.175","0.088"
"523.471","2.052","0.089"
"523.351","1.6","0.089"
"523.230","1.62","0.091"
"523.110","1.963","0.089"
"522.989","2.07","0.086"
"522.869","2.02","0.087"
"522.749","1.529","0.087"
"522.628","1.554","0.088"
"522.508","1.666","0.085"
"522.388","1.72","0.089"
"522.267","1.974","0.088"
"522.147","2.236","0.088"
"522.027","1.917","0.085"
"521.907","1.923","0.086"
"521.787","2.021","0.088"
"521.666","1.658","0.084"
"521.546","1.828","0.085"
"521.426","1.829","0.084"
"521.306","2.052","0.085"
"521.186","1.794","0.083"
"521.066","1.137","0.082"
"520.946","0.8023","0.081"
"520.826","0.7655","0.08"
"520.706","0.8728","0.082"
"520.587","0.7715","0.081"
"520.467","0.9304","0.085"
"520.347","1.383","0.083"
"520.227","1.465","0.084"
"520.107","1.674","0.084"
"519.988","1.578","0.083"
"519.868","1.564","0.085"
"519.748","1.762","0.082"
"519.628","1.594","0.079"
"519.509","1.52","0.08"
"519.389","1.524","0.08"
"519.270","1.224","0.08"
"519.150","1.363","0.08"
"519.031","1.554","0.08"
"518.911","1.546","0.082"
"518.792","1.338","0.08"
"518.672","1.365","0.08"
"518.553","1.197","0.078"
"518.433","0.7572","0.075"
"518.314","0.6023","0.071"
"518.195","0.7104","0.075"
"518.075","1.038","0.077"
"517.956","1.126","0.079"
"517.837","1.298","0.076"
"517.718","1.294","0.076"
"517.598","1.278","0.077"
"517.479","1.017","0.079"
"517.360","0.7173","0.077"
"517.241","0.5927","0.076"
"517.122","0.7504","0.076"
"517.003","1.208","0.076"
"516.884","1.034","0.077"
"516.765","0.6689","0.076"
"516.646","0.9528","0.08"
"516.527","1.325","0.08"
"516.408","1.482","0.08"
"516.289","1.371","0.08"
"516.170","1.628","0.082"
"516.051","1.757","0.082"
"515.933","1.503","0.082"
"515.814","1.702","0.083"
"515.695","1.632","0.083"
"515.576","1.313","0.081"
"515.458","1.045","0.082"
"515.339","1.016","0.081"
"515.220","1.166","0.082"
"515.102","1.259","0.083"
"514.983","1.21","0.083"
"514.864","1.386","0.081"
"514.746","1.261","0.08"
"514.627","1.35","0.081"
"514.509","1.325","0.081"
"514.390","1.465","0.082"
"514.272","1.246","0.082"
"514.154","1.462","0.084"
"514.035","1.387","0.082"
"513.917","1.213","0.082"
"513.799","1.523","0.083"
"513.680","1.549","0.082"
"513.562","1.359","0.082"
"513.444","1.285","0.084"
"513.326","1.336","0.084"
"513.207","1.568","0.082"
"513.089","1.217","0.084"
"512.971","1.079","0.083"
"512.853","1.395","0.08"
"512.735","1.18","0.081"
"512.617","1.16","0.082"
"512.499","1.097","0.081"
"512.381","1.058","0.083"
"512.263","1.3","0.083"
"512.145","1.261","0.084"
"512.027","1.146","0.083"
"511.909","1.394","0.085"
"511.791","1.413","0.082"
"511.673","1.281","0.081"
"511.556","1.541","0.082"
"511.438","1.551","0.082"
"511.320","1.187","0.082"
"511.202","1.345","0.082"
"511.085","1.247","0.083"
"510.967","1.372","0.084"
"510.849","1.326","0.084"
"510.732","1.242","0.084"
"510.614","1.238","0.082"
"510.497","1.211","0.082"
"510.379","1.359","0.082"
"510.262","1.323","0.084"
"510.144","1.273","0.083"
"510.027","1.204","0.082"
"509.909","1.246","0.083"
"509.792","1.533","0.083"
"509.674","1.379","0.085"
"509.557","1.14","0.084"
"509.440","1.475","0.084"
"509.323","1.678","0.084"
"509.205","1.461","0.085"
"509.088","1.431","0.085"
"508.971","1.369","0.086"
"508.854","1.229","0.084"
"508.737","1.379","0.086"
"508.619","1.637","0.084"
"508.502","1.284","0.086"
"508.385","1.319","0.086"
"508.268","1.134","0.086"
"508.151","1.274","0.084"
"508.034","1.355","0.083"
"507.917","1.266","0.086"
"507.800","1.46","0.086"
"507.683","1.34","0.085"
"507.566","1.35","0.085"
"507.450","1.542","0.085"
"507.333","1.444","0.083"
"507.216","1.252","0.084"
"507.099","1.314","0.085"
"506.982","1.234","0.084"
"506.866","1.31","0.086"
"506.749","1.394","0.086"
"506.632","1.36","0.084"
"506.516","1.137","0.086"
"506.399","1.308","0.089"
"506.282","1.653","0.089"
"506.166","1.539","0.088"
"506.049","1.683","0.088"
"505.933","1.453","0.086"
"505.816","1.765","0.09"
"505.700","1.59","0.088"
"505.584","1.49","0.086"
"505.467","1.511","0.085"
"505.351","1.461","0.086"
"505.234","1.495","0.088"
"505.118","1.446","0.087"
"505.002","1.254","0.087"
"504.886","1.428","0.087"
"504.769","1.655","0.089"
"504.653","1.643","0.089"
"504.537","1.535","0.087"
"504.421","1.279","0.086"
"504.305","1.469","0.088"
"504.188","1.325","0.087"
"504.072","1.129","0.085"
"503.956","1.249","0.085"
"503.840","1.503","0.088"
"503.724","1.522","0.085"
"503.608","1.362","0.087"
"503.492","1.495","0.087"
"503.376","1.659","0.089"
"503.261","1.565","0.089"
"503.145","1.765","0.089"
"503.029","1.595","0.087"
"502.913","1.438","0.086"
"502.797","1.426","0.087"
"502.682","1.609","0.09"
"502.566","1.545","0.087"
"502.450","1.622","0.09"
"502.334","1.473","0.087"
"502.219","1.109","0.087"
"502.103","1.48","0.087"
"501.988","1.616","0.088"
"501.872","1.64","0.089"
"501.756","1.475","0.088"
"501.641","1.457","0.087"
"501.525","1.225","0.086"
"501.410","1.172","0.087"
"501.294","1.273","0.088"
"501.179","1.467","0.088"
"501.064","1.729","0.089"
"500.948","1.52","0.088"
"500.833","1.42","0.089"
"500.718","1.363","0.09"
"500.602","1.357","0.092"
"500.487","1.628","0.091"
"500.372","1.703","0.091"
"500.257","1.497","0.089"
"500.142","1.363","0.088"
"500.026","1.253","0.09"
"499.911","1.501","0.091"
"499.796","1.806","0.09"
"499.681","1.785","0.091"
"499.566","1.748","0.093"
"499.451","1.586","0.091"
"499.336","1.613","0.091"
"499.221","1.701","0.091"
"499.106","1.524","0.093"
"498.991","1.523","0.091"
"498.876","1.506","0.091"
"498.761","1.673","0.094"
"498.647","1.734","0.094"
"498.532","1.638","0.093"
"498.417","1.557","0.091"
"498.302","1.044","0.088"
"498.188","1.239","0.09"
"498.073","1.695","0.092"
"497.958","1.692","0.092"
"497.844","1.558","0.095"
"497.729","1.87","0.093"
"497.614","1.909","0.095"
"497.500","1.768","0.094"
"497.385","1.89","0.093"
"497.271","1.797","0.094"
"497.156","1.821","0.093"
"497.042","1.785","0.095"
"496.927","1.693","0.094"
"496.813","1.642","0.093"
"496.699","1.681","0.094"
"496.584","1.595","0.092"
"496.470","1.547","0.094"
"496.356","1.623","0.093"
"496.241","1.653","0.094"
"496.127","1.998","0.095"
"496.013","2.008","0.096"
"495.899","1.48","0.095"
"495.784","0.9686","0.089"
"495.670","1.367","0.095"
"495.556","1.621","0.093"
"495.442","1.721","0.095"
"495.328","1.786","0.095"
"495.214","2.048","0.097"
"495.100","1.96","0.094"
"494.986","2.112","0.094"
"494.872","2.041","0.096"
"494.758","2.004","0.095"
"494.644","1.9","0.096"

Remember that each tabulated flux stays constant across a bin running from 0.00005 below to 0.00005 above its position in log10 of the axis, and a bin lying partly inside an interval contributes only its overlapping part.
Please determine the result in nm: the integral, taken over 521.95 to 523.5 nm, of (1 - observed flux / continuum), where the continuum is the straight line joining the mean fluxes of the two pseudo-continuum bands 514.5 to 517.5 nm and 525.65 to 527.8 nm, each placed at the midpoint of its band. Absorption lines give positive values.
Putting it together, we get -0.37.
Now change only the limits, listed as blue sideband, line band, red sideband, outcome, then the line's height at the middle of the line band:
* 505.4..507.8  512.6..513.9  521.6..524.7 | 0.24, 1.63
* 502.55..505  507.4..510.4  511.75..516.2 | 0.09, 1.4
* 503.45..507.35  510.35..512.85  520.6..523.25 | 0.39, 1.52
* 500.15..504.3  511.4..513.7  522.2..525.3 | 0.52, 1.68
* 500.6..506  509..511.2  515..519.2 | -0.02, 1.33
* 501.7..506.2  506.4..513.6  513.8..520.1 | 0.35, 1.39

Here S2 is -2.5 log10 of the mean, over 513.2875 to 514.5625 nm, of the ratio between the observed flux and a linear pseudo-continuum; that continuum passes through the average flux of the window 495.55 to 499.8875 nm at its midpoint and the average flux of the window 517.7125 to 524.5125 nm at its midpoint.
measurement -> 0.16 mag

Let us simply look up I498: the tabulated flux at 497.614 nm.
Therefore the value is 1.909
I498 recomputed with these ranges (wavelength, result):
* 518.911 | 1.546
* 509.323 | 1.678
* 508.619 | 1.637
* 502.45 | 1.622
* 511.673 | 1.281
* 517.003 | 1.208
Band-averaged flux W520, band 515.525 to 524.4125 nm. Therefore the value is 1.48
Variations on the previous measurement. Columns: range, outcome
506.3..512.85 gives 1.33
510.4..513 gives 1.28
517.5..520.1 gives 1.3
